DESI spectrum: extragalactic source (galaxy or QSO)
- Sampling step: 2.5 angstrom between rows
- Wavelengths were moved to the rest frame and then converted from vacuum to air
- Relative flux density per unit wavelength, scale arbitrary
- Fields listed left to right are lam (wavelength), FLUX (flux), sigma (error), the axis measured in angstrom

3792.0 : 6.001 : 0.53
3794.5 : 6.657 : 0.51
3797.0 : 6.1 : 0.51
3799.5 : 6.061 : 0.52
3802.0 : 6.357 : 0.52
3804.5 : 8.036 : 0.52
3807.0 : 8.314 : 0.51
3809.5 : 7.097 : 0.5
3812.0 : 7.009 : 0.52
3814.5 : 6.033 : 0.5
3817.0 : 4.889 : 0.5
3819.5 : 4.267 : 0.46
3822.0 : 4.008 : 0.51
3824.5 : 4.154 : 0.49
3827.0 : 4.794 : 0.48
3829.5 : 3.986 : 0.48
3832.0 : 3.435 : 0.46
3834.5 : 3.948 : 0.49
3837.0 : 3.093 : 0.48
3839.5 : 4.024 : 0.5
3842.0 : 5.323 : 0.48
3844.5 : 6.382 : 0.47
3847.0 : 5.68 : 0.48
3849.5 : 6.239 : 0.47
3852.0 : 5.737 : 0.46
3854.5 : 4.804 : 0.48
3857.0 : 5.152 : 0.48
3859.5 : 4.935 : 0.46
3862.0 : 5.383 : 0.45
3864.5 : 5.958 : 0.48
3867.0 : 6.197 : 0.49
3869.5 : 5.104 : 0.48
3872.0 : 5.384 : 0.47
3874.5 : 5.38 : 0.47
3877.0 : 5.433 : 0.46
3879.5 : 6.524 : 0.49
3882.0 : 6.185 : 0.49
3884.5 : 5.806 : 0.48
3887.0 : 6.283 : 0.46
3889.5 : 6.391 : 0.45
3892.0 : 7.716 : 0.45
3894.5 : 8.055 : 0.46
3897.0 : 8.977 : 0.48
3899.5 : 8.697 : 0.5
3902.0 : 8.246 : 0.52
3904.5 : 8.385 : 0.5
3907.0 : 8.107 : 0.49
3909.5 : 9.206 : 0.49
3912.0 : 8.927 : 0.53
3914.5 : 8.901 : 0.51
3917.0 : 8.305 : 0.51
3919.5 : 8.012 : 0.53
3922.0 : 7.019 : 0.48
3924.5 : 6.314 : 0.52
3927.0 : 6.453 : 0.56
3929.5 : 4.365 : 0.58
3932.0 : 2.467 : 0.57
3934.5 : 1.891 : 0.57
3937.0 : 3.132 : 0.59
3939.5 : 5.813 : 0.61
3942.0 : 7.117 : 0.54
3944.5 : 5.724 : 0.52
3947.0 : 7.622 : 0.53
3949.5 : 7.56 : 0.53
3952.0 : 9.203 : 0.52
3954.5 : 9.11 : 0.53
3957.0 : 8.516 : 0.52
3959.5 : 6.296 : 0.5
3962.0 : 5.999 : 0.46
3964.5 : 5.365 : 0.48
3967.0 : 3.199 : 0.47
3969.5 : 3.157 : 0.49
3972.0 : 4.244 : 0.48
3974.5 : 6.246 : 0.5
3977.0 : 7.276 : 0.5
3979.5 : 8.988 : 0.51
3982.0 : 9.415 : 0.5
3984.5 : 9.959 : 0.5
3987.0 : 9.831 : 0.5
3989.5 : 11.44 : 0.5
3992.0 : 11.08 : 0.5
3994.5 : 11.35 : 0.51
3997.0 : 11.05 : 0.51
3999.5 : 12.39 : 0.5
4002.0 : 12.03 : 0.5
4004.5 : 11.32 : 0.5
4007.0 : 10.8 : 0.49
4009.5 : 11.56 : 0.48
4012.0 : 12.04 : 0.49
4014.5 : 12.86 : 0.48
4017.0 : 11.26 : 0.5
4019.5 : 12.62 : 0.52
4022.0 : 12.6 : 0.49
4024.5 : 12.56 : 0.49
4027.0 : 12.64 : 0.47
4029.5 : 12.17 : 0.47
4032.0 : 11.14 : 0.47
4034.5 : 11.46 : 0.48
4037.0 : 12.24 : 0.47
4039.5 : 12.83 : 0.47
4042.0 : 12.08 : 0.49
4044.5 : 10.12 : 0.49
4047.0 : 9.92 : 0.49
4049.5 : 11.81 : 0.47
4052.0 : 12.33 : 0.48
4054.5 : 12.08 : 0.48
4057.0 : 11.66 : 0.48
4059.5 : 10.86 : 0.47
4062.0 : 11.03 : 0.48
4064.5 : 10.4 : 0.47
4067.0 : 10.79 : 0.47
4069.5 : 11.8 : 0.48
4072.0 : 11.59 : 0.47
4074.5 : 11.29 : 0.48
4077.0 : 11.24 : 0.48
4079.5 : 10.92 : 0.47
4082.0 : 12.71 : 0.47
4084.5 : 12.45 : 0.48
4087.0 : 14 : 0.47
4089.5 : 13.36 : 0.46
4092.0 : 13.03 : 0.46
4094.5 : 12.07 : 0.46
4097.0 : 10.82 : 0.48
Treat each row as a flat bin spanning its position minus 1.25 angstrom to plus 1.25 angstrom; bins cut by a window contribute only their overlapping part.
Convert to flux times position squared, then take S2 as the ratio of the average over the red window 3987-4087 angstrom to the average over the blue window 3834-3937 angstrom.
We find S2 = 2.03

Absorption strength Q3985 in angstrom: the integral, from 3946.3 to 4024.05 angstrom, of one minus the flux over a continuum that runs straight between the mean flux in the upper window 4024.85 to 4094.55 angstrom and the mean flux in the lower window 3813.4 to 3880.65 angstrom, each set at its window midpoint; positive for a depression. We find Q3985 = 2.1 angstrom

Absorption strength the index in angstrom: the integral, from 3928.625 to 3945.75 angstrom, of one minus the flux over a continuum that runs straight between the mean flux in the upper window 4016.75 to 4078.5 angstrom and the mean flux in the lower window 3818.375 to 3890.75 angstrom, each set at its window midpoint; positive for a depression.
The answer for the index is 7.8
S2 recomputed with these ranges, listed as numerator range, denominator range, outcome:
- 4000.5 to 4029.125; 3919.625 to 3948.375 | 2.33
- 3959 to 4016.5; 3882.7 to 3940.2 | 1.39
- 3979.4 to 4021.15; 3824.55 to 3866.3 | 2.47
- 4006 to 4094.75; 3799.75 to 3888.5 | 2.40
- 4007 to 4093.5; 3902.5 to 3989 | 1.82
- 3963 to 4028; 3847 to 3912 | 1.59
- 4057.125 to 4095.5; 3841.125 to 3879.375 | 2.37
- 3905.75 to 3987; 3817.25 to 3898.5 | 1.29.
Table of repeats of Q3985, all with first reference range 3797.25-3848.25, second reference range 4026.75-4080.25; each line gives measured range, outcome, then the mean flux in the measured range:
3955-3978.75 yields 8.8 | 5.77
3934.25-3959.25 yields 5.6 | 6.75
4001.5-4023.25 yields -3.2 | 11.9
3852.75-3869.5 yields 2.6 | 5.39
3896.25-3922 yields -2.9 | 8.49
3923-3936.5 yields 6.4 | 4.28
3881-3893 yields 1.0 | 6.46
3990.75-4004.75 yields -2.2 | 11.6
